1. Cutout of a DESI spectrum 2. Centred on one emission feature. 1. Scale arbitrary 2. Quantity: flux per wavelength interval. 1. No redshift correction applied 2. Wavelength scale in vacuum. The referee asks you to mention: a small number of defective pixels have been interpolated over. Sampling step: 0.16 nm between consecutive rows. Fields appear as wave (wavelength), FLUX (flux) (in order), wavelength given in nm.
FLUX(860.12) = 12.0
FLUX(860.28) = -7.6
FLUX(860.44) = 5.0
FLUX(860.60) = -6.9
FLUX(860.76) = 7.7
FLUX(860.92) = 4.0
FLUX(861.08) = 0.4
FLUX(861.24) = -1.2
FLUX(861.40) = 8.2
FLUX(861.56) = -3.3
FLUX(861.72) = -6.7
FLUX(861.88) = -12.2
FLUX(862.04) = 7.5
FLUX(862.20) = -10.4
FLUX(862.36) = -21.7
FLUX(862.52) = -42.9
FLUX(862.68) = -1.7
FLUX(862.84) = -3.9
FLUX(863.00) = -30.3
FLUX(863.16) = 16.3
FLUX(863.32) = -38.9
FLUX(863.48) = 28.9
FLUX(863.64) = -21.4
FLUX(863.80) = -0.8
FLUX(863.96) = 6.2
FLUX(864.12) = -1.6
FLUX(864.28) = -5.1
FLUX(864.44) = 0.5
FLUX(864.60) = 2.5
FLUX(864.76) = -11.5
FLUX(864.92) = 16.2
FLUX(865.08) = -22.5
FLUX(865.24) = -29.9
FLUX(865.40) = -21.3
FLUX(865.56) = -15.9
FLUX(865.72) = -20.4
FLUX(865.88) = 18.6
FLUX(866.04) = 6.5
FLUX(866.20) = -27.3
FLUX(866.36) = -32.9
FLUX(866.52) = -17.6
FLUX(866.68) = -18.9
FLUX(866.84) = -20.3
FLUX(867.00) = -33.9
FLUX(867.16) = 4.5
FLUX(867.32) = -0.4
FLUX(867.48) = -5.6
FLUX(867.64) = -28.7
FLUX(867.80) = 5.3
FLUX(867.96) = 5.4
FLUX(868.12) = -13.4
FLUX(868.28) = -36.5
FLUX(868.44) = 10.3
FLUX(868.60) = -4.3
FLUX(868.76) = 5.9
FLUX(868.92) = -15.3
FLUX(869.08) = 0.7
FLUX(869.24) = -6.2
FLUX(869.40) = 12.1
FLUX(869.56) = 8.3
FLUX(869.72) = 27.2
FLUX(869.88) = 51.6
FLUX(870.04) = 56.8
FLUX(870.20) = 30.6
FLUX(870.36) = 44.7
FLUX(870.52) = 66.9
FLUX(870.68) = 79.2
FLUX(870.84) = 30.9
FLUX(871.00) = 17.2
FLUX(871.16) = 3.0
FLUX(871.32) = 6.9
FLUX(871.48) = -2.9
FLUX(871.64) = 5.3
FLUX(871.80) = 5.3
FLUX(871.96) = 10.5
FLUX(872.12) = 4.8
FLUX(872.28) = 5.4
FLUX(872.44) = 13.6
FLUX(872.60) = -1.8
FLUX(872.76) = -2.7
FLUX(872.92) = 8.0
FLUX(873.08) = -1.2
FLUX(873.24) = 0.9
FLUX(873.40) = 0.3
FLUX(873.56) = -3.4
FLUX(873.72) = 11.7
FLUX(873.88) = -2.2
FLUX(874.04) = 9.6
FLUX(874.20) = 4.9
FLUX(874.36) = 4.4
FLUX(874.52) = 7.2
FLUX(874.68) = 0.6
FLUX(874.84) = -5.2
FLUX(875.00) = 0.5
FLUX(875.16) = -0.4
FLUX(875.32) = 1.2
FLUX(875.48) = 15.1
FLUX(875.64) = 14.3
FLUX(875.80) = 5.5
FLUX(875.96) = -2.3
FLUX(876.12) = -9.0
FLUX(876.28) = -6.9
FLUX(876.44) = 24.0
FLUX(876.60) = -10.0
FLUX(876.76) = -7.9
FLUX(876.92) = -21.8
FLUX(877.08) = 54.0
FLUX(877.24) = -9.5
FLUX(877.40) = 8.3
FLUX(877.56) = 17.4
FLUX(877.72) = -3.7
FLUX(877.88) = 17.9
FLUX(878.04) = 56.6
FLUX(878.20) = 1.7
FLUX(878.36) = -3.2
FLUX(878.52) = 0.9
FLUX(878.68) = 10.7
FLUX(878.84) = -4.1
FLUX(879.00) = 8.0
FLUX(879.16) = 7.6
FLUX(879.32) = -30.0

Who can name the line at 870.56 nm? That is [O II] 3727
